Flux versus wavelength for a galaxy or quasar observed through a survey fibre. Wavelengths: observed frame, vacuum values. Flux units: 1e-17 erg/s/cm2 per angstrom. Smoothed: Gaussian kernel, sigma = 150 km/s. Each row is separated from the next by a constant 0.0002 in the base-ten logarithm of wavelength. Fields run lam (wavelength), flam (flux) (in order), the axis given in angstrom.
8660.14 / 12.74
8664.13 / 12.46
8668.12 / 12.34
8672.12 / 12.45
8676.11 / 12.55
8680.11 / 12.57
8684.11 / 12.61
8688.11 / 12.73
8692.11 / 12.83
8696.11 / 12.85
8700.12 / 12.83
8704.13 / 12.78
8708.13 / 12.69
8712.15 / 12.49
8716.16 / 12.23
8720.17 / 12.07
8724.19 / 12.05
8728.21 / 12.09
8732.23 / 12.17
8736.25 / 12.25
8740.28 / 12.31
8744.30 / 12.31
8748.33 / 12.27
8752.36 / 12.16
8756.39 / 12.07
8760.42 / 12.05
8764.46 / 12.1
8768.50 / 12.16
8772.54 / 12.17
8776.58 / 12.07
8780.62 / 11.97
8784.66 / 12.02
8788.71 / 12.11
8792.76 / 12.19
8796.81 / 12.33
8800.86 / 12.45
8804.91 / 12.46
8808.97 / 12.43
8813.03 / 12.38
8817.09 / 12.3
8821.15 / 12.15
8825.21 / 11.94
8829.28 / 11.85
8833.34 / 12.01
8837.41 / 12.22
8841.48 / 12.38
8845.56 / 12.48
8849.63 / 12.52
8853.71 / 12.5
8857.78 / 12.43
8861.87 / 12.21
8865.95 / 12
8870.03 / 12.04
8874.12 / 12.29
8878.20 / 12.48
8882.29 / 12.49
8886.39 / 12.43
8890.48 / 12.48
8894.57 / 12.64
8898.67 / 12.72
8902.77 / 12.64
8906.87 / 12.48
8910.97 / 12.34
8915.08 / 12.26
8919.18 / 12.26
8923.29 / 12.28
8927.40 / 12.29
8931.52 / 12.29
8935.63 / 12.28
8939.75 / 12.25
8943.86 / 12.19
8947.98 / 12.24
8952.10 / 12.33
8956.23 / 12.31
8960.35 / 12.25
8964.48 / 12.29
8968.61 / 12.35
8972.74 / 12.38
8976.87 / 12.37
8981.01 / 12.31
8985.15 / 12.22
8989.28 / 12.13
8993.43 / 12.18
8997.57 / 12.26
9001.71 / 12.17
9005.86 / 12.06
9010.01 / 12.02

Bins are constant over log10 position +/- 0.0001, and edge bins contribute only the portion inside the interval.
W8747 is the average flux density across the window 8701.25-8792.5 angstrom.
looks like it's 12.2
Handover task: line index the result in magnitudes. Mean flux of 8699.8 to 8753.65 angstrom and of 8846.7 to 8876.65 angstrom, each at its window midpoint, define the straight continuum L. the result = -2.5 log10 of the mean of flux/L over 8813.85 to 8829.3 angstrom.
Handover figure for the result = 0.02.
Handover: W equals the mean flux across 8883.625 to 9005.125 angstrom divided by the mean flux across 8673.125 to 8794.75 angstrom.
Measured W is 1.00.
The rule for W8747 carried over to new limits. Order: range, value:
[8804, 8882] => 12.3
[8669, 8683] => 12.5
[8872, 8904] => 12.5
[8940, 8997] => 12.3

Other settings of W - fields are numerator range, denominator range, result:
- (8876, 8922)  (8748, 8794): 1.03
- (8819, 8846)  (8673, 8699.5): 0.96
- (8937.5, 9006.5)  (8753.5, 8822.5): 1.00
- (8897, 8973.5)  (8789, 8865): 1.00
